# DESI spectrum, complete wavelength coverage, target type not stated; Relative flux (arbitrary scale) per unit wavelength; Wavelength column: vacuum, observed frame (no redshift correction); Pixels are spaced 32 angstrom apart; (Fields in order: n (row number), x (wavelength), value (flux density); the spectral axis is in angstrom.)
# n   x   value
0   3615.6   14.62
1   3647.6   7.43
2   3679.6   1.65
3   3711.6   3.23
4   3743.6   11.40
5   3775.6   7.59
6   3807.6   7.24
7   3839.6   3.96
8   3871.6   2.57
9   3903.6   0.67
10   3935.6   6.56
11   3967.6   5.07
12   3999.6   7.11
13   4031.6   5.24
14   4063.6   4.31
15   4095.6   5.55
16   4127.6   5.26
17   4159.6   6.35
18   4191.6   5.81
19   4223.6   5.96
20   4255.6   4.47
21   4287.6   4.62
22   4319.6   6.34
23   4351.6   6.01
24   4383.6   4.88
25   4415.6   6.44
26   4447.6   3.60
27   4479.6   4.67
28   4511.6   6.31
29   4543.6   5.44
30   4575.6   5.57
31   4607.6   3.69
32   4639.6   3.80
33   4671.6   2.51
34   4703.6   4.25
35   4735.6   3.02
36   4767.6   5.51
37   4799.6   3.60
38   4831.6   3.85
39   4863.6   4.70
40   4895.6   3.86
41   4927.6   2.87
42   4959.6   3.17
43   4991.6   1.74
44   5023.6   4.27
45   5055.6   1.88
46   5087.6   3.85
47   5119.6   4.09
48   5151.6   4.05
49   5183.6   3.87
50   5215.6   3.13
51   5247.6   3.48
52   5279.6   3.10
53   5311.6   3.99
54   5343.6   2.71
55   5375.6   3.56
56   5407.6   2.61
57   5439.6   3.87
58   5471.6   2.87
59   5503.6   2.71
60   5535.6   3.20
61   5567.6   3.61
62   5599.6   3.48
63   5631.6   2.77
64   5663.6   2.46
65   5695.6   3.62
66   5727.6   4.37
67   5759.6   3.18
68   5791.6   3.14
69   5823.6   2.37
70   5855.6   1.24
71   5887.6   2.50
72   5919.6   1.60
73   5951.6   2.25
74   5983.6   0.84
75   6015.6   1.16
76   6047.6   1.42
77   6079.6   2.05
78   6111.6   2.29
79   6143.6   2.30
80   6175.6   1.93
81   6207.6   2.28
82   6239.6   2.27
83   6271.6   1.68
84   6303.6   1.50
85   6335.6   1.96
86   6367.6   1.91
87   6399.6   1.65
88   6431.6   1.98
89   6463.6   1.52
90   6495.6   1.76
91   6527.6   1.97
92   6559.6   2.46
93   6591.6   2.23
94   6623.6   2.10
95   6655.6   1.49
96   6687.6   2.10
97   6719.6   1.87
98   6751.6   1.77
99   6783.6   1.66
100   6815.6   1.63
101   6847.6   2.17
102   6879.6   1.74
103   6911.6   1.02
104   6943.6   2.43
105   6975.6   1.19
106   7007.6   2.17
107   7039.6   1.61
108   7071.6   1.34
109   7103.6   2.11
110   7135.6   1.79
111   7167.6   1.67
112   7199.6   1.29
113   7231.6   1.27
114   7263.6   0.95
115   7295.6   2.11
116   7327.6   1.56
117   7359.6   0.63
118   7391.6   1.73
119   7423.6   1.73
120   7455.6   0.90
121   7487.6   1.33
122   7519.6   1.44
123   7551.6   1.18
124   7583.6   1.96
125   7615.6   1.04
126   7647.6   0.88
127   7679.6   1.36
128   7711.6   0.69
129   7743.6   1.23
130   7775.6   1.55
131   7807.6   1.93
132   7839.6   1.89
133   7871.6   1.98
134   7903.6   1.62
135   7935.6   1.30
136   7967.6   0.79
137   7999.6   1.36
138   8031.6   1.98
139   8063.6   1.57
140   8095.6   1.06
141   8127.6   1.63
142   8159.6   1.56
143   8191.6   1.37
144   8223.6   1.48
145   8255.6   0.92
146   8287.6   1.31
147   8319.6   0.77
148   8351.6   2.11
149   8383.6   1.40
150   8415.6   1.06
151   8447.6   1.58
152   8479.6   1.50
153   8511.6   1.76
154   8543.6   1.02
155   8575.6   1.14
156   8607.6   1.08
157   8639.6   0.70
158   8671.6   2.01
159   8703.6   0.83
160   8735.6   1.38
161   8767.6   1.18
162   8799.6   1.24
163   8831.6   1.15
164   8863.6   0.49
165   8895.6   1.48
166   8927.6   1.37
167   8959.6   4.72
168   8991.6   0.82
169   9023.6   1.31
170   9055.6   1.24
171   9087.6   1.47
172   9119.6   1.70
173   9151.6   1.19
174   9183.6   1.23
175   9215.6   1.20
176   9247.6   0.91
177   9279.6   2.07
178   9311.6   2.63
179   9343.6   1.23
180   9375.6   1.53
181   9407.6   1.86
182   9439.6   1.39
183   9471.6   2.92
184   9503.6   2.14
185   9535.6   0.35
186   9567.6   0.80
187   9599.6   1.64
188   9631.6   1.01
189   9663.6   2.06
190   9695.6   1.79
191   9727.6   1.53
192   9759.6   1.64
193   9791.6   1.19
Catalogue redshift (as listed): 1.40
